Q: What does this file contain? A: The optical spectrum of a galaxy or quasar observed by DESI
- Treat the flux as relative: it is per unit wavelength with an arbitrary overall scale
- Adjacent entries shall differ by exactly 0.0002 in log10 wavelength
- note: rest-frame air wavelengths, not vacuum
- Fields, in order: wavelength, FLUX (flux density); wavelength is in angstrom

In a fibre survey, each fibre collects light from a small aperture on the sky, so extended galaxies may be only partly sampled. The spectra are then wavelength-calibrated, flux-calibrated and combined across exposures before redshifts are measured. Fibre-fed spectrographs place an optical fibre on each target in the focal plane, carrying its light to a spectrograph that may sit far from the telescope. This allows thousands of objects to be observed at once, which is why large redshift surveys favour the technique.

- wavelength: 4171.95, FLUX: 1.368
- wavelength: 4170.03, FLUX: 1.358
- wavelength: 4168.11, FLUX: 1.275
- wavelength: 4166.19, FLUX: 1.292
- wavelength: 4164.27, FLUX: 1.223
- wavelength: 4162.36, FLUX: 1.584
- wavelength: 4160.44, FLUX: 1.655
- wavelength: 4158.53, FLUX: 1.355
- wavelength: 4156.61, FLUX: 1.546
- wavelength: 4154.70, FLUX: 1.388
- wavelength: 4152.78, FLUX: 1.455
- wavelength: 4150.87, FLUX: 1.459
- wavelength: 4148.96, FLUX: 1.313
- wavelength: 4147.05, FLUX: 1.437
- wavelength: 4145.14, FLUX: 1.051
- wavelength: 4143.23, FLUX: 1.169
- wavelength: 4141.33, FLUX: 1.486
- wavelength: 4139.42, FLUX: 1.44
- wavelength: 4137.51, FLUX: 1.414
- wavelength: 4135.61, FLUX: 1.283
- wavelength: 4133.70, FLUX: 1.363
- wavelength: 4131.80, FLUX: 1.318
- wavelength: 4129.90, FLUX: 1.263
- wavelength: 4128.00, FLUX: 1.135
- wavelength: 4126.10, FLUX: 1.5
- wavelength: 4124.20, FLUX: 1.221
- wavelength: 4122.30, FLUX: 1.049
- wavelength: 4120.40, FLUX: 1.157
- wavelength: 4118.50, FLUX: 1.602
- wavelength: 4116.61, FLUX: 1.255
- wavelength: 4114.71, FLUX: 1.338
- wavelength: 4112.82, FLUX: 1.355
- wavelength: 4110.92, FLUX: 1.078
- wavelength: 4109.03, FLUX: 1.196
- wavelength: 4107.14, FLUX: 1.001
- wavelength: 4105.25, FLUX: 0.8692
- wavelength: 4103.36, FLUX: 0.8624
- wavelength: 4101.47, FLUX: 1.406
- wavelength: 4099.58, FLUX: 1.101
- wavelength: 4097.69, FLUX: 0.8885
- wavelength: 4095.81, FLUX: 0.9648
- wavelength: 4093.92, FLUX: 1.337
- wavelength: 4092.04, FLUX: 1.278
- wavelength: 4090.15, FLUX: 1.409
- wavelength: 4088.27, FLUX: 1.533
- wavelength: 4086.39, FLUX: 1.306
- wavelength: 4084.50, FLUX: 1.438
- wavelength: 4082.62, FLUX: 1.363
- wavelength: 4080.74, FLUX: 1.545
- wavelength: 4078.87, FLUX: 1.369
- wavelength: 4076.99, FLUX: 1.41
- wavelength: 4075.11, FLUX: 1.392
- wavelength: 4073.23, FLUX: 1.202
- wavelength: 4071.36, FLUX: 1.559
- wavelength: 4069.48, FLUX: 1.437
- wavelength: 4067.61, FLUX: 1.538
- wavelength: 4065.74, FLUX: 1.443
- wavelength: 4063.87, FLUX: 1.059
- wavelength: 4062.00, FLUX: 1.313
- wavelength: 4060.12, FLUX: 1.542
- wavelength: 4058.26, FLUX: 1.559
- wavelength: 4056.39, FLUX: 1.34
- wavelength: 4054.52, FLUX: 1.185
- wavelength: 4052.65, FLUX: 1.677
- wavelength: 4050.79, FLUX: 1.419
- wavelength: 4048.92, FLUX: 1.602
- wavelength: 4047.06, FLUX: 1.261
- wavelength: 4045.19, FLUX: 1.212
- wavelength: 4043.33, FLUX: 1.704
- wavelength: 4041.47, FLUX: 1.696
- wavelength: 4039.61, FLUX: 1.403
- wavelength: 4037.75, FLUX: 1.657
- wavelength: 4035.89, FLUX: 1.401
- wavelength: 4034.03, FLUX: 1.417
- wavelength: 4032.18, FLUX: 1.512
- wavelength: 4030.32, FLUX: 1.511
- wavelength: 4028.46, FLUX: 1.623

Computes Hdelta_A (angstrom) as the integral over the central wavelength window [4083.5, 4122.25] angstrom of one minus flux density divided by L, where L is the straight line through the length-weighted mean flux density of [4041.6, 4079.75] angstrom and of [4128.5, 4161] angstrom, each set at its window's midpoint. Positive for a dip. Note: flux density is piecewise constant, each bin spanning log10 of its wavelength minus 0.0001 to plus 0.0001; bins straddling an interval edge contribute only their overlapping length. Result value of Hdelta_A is 4.96 angstrom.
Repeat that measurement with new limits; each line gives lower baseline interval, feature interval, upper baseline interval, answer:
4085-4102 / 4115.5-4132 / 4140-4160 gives 0.5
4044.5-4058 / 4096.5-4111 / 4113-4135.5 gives 3.0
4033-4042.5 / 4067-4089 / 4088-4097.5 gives -1.6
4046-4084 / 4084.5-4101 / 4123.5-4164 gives 1.8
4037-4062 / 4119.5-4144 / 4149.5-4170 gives 2.4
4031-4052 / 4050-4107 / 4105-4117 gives 0.0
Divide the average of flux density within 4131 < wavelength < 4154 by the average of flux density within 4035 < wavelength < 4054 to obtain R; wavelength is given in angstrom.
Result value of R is 0.90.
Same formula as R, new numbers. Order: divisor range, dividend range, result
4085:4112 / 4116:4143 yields 1.13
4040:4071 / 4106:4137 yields 0.87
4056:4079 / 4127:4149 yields 0.93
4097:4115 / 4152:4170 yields 1.28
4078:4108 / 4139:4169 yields 1.12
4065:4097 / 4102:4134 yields 0.88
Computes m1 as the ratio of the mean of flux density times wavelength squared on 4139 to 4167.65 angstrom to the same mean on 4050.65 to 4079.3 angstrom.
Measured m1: 1.0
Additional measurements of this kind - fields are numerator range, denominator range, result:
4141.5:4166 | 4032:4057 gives 1.00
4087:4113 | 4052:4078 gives 0.84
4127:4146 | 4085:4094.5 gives 0.96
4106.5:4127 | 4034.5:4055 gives 0.88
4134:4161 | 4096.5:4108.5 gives 1.38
